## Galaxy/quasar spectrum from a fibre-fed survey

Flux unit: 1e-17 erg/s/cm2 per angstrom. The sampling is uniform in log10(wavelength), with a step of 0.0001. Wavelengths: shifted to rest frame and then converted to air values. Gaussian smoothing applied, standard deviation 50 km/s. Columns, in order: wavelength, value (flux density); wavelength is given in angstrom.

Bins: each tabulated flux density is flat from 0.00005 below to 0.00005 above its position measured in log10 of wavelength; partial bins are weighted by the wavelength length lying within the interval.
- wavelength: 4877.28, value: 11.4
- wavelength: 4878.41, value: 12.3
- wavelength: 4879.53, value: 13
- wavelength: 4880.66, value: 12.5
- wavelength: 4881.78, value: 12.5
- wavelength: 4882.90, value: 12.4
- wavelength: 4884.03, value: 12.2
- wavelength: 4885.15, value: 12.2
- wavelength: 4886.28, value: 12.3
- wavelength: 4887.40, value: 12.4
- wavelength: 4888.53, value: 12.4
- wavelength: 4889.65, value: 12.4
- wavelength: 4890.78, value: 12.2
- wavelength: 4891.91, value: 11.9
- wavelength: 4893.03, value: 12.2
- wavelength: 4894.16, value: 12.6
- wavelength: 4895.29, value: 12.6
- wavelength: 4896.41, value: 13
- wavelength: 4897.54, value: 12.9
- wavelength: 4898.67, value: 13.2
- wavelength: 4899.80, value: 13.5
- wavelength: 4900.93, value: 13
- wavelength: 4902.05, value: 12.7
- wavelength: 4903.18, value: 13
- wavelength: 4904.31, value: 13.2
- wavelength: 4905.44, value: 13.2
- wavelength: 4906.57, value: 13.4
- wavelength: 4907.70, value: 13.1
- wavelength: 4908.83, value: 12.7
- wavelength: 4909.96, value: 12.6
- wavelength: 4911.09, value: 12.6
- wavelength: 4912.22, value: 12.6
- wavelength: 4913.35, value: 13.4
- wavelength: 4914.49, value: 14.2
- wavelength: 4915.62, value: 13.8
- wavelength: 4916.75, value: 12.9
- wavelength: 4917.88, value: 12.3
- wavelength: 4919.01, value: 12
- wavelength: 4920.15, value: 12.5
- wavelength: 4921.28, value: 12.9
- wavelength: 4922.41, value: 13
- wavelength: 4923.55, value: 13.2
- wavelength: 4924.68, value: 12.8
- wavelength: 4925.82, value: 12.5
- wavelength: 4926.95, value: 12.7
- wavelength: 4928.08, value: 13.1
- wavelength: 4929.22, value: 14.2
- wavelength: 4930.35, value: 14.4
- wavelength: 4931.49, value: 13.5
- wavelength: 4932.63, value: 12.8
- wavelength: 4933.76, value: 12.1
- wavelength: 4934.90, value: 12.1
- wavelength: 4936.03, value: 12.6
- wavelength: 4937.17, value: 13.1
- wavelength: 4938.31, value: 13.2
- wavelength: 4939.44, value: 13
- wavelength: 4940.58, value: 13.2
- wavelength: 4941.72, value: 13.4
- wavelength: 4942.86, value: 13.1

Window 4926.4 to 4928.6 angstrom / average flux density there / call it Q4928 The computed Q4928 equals 12.9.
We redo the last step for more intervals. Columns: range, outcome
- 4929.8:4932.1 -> 13.9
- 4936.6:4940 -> 13.1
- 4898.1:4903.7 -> 13.1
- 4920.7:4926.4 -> 12.9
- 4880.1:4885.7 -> 12.4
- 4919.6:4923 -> 12.8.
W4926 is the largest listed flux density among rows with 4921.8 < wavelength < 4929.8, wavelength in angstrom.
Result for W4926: 14.2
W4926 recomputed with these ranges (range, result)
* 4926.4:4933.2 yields 14.4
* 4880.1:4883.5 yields 12.5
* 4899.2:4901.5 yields 13.5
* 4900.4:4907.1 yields 13.4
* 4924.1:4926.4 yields 12.8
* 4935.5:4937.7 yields 13.1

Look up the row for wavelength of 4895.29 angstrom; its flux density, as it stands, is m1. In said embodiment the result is 12.6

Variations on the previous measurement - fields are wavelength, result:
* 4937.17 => 13.1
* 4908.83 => 12.7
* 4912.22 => 12.6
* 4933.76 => 12.1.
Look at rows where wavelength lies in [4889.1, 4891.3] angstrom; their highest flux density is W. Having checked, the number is 12.4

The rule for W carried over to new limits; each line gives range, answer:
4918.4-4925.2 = 13.2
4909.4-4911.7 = 12.6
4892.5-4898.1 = 13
